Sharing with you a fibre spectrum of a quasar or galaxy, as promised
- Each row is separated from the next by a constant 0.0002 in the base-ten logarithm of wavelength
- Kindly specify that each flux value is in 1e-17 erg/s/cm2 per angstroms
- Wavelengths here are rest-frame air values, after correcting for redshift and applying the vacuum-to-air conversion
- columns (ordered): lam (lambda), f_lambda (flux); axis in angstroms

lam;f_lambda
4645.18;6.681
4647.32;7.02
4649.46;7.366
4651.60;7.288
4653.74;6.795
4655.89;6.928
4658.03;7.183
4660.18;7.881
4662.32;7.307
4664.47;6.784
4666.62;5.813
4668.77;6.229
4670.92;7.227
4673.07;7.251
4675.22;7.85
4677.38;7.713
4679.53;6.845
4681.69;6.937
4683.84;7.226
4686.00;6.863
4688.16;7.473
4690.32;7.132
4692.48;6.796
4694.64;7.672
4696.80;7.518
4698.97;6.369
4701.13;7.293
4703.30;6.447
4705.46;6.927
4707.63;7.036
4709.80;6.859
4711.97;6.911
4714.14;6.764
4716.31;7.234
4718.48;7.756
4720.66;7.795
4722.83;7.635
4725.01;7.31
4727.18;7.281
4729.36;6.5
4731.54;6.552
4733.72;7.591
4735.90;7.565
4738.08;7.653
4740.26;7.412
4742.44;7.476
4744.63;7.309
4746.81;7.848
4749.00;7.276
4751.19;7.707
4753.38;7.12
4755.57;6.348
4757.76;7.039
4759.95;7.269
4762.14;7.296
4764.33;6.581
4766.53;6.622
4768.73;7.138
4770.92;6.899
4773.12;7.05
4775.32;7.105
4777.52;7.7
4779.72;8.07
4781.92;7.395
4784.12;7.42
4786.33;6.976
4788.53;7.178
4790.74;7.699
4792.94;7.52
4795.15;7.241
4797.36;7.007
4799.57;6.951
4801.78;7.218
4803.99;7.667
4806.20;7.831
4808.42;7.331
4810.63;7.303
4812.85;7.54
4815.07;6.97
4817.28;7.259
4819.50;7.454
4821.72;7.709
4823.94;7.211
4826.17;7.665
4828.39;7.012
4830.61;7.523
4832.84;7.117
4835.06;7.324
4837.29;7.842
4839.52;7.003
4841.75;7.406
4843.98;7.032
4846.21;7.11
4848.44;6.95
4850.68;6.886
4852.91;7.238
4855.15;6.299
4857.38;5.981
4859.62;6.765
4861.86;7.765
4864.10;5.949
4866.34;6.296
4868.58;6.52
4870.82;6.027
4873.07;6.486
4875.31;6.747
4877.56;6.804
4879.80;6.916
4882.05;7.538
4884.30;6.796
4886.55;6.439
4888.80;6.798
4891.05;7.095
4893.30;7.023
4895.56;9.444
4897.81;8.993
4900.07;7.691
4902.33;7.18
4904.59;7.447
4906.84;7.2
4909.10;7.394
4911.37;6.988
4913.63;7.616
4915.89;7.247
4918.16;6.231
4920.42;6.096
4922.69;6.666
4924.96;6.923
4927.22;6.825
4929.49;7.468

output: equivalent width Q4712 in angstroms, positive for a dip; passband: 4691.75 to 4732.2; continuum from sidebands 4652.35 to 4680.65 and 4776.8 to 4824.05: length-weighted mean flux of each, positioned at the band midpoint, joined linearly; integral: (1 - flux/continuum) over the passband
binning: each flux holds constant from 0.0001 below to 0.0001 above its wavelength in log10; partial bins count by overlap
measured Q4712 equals 0.46 angstroms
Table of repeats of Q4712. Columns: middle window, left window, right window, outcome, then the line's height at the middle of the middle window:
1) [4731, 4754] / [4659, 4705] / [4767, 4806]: -0.7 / 7.21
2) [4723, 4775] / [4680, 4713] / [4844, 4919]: -1.1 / 7.03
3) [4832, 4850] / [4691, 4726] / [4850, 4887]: -1.2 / 6.76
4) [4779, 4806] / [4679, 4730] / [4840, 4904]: -1.2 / 7.06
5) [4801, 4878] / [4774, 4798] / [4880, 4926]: 2.7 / 7.32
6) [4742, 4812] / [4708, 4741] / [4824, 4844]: 0.2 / 7.29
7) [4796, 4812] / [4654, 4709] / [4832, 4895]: -0.9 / 6.94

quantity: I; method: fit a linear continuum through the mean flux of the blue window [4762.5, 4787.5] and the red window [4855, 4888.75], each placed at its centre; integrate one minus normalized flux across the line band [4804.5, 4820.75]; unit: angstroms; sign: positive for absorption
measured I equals -1.0 angstroms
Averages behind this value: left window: 7.18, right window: 6.64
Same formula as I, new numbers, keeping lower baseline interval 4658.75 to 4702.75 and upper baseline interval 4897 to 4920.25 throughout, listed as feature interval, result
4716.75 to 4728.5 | -0.62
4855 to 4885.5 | 2.68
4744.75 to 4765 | -0.03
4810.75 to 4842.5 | -0.51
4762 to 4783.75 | 0.00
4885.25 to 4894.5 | 0.57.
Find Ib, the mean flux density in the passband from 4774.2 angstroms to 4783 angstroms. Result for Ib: 7.57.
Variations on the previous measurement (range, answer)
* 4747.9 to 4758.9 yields 7.09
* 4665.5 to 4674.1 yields 6.63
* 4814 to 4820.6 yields 7.24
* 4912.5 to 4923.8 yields 6.77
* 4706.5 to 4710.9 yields 6.94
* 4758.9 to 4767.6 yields 6.94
